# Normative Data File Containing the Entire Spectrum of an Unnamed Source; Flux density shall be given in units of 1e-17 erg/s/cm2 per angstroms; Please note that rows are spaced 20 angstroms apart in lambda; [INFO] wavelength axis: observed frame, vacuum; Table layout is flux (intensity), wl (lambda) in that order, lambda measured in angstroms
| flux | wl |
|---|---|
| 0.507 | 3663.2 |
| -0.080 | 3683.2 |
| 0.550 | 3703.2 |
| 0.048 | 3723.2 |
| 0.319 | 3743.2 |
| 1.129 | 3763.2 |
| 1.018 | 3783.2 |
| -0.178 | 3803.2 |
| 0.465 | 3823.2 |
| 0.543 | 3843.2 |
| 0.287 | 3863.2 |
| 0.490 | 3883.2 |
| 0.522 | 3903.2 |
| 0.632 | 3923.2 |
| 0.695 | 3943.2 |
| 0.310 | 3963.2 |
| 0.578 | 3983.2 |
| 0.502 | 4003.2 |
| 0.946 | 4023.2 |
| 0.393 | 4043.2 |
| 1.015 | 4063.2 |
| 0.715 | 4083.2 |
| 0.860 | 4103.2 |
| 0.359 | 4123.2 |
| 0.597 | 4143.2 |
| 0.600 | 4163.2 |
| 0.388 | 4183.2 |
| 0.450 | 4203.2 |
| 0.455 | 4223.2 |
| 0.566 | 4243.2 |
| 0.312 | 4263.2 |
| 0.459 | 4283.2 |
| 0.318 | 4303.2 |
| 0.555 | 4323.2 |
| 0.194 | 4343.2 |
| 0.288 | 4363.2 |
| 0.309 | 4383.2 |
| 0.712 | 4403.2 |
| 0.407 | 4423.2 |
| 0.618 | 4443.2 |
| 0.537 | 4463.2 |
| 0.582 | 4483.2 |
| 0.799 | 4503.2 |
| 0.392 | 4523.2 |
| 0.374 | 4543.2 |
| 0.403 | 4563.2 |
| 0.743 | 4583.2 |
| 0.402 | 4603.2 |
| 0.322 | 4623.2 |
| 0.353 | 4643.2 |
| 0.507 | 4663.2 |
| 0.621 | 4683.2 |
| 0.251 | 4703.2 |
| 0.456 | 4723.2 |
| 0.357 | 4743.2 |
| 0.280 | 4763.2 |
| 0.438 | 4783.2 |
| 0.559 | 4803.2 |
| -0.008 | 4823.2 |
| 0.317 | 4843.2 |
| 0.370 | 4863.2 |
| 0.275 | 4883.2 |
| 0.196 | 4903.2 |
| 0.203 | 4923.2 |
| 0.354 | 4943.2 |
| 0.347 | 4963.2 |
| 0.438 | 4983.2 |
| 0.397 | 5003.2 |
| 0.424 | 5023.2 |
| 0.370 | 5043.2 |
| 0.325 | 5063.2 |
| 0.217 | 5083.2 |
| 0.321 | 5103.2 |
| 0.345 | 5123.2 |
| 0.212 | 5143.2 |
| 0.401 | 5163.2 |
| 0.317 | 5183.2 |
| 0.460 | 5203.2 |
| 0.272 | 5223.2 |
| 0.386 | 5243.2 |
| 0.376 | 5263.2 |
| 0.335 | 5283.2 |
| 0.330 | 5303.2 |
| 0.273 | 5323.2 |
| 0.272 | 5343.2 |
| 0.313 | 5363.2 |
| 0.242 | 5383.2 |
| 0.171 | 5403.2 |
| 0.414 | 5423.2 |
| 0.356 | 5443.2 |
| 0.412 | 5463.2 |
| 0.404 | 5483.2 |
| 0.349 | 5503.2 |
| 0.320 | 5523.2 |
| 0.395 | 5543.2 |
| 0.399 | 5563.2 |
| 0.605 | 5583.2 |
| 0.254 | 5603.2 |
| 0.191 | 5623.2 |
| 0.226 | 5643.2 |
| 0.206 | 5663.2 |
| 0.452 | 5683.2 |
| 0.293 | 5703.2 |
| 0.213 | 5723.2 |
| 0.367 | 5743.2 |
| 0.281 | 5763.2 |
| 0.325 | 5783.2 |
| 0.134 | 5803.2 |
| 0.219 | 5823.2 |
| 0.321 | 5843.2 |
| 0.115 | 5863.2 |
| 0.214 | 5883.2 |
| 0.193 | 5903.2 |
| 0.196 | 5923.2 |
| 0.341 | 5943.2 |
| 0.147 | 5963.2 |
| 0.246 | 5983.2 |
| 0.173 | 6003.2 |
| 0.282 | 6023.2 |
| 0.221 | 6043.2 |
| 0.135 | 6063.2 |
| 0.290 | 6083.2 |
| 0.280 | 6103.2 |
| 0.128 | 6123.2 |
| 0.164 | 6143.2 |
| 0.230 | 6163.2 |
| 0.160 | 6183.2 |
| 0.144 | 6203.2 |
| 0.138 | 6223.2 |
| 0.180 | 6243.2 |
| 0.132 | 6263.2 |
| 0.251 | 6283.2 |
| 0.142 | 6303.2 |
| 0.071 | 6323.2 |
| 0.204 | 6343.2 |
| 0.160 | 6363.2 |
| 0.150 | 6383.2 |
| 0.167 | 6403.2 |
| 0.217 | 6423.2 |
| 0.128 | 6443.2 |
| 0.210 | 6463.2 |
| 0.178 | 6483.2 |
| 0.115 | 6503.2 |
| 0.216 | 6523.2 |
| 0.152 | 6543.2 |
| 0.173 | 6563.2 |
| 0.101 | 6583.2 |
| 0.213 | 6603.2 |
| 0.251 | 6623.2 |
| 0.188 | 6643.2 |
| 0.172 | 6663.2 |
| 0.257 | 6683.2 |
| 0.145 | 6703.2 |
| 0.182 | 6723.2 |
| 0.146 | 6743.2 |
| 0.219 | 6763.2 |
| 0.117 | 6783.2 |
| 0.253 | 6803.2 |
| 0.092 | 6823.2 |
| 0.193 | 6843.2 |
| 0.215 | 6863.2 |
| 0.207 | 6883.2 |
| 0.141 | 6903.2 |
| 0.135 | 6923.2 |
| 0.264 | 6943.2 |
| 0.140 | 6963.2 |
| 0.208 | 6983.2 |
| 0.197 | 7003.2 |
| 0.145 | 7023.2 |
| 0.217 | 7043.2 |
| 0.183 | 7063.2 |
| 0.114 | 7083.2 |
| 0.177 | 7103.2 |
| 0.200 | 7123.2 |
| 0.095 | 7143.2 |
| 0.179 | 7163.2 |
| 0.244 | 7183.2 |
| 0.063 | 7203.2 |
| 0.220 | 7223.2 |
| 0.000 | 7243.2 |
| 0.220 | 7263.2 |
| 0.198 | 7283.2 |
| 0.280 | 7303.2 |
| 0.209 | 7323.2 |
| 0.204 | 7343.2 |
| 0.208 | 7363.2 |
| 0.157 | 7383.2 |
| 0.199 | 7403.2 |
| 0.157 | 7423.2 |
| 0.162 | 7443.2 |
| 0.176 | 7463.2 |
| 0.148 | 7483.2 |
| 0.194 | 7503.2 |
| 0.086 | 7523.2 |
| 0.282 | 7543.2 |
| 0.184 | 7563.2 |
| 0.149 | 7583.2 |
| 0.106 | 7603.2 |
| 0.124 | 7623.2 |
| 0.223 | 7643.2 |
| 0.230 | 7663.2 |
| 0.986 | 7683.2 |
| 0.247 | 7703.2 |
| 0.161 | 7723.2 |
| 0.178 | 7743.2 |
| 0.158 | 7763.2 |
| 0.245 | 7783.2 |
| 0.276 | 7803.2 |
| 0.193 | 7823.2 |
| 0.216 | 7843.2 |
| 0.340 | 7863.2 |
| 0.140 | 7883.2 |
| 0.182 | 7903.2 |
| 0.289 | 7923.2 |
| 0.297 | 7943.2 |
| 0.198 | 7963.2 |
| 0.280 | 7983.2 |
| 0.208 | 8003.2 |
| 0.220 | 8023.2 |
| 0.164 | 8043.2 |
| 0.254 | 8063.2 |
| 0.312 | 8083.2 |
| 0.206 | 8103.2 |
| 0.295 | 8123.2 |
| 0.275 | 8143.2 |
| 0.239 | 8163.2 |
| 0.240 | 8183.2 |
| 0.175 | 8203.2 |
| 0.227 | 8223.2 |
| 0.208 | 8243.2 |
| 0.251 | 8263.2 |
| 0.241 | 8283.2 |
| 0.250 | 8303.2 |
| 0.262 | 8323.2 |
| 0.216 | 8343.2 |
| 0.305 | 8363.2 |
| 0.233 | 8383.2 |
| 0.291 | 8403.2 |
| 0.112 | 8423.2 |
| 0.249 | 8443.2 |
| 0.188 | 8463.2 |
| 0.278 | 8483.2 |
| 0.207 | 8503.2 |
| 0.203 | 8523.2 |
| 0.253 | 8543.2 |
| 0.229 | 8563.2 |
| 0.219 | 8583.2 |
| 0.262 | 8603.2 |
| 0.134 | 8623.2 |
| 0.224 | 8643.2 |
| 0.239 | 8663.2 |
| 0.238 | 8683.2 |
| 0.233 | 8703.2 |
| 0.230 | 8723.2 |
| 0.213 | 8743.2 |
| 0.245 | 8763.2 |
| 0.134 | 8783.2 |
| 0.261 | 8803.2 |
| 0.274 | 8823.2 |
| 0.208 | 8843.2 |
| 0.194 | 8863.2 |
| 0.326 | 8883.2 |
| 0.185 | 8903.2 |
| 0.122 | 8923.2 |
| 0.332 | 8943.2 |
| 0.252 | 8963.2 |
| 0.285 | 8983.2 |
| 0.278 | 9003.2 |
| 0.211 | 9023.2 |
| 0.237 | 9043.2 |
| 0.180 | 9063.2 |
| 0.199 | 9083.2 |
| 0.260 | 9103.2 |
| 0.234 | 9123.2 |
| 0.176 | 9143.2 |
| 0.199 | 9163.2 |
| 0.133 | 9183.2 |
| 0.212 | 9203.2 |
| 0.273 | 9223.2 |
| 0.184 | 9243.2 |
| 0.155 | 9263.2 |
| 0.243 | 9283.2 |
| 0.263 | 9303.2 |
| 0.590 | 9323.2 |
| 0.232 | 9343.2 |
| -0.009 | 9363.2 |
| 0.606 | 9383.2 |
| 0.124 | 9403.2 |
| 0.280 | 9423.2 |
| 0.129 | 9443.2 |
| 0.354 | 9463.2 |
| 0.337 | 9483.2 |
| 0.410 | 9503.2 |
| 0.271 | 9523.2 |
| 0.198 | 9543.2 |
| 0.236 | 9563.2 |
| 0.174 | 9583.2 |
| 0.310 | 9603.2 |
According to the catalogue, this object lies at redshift 1.06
